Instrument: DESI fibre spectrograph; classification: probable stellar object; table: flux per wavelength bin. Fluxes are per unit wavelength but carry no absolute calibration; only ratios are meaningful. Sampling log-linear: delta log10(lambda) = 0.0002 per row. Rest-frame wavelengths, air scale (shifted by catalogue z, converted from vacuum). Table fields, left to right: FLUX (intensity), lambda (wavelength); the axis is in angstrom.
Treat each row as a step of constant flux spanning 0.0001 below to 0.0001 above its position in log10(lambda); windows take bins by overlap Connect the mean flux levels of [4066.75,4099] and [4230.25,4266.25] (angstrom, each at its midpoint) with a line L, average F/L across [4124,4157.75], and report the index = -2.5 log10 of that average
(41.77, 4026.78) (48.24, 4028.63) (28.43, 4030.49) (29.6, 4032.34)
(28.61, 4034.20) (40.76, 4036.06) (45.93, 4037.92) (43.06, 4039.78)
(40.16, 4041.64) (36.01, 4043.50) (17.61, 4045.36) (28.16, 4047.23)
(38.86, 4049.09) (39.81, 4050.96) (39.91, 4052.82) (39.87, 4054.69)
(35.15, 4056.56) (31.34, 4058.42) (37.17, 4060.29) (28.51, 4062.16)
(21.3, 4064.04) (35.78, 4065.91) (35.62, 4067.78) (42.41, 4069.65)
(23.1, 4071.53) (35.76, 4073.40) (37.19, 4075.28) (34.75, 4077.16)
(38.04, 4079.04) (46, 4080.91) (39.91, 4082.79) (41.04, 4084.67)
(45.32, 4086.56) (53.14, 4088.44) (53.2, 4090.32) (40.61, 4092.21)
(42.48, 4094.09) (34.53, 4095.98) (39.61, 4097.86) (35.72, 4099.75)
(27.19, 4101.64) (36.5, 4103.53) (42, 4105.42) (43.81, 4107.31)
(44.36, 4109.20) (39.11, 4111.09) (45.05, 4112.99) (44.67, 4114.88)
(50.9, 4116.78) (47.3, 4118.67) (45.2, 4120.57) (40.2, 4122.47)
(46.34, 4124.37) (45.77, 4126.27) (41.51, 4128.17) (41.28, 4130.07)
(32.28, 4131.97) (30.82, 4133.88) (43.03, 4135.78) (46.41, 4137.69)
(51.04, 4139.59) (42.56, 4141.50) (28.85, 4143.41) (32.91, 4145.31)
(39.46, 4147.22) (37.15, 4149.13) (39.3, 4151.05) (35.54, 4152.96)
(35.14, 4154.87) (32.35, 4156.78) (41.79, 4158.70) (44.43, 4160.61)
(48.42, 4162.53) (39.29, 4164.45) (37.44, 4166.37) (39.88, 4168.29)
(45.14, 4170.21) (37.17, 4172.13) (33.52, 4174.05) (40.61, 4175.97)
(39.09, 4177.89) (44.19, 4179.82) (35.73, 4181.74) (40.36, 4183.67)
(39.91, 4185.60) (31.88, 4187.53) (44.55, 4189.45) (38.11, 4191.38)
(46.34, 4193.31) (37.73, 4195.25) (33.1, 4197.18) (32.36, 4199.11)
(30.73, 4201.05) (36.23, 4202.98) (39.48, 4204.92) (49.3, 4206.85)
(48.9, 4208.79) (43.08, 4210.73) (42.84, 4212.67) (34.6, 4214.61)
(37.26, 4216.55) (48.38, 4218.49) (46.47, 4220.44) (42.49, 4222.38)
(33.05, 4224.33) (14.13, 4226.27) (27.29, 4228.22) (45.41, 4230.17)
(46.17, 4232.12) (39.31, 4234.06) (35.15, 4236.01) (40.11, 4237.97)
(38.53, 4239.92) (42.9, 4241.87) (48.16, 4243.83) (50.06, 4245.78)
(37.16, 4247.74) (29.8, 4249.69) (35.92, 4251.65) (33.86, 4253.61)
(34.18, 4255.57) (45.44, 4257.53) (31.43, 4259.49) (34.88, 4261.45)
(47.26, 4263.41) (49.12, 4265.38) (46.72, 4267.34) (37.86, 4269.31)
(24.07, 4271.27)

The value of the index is 0.03 mag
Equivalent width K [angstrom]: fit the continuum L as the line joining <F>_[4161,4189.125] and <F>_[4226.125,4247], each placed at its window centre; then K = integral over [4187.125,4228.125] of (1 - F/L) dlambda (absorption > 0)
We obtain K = 1.3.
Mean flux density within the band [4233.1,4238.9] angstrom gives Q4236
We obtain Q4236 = 38.1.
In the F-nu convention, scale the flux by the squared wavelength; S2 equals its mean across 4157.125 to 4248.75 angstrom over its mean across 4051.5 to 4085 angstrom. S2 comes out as 1.2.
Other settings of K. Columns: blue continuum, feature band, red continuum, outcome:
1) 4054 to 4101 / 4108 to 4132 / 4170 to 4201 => -3.6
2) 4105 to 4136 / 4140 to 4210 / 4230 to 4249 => 5.5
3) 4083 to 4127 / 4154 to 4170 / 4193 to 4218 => 0.3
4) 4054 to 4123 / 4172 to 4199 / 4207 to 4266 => 0.6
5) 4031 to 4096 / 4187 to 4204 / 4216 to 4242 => 0.5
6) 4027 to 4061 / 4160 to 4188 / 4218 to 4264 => -1.6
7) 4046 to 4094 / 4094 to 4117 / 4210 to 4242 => -1.3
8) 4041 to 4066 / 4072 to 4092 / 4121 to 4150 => -3.4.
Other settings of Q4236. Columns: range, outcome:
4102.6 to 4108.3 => 40.8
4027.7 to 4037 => 35.1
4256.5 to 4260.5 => 38.4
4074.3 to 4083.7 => 39.2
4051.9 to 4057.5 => 38.3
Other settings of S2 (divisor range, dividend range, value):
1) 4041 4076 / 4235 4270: 1.30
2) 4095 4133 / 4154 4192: 0.99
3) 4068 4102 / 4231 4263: 1.07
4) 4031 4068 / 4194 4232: 1.20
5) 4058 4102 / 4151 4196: 1.10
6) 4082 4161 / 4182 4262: 0.99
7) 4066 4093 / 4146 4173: 1.02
